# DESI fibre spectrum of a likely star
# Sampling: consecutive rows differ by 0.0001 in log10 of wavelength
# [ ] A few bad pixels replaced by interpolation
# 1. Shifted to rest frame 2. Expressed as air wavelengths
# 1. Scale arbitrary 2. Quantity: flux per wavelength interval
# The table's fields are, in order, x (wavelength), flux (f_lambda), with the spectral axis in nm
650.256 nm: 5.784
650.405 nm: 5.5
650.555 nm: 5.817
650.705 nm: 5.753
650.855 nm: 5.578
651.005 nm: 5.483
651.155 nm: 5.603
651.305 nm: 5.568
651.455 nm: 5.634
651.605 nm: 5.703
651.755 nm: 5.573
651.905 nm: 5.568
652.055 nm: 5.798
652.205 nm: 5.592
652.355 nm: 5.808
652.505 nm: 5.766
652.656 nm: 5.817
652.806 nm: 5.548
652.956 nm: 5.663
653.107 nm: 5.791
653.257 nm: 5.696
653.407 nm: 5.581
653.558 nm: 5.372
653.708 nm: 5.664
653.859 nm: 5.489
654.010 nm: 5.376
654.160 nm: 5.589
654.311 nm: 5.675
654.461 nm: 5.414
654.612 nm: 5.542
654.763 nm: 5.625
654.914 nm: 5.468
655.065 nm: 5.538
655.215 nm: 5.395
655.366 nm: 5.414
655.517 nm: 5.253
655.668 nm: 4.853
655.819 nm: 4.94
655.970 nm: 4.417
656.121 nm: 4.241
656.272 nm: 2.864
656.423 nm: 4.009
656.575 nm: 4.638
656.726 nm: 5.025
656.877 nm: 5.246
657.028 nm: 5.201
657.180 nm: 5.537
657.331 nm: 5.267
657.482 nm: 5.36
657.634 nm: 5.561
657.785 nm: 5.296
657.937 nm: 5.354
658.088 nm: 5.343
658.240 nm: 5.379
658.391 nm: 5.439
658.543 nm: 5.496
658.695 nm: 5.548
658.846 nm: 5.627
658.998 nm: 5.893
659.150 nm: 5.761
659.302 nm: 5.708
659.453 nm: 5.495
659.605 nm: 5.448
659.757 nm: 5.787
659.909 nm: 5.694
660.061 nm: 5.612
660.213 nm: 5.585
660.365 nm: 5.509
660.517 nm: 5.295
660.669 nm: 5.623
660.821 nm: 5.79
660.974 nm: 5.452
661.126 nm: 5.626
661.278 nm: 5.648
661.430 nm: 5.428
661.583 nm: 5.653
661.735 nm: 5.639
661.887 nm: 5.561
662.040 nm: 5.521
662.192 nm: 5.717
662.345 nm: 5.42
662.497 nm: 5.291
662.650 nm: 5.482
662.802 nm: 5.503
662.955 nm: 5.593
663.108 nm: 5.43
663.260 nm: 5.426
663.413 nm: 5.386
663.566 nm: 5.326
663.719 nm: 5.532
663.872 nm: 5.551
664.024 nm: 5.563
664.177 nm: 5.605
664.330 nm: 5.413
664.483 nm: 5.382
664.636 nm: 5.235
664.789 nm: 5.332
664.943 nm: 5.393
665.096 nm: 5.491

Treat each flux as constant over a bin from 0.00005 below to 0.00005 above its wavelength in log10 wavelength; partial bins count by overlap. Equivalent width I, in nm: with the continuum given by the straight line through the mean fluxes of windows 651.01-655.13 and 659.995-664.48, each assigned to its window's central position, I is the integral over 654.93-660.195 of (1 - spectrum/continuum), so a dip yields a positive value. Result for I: 0.314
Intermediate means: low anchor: 5.61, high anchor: 5.52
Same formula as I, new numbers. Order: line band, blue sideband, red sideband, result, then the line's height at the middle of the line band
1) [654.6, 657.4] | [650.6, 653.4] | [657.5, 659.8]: 0.31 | 5.59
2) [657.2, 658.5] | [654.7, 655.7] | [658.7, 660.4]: 0.04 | 5.54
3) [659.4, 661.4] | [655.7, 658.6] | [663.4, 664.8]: -0.15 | 5.19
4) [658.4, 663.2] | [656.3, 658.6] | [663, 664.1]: -0.22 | 5.33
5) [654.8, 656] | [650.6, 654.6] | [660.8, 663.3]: 0.08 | 5.59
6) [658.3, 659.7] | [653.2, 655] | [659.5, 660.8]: -0.01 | 5.57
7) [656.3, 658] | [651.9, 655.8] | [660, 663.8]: 0.14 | 5.53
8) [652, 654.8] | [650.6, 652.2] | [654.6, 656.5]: -0.19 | 5.26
